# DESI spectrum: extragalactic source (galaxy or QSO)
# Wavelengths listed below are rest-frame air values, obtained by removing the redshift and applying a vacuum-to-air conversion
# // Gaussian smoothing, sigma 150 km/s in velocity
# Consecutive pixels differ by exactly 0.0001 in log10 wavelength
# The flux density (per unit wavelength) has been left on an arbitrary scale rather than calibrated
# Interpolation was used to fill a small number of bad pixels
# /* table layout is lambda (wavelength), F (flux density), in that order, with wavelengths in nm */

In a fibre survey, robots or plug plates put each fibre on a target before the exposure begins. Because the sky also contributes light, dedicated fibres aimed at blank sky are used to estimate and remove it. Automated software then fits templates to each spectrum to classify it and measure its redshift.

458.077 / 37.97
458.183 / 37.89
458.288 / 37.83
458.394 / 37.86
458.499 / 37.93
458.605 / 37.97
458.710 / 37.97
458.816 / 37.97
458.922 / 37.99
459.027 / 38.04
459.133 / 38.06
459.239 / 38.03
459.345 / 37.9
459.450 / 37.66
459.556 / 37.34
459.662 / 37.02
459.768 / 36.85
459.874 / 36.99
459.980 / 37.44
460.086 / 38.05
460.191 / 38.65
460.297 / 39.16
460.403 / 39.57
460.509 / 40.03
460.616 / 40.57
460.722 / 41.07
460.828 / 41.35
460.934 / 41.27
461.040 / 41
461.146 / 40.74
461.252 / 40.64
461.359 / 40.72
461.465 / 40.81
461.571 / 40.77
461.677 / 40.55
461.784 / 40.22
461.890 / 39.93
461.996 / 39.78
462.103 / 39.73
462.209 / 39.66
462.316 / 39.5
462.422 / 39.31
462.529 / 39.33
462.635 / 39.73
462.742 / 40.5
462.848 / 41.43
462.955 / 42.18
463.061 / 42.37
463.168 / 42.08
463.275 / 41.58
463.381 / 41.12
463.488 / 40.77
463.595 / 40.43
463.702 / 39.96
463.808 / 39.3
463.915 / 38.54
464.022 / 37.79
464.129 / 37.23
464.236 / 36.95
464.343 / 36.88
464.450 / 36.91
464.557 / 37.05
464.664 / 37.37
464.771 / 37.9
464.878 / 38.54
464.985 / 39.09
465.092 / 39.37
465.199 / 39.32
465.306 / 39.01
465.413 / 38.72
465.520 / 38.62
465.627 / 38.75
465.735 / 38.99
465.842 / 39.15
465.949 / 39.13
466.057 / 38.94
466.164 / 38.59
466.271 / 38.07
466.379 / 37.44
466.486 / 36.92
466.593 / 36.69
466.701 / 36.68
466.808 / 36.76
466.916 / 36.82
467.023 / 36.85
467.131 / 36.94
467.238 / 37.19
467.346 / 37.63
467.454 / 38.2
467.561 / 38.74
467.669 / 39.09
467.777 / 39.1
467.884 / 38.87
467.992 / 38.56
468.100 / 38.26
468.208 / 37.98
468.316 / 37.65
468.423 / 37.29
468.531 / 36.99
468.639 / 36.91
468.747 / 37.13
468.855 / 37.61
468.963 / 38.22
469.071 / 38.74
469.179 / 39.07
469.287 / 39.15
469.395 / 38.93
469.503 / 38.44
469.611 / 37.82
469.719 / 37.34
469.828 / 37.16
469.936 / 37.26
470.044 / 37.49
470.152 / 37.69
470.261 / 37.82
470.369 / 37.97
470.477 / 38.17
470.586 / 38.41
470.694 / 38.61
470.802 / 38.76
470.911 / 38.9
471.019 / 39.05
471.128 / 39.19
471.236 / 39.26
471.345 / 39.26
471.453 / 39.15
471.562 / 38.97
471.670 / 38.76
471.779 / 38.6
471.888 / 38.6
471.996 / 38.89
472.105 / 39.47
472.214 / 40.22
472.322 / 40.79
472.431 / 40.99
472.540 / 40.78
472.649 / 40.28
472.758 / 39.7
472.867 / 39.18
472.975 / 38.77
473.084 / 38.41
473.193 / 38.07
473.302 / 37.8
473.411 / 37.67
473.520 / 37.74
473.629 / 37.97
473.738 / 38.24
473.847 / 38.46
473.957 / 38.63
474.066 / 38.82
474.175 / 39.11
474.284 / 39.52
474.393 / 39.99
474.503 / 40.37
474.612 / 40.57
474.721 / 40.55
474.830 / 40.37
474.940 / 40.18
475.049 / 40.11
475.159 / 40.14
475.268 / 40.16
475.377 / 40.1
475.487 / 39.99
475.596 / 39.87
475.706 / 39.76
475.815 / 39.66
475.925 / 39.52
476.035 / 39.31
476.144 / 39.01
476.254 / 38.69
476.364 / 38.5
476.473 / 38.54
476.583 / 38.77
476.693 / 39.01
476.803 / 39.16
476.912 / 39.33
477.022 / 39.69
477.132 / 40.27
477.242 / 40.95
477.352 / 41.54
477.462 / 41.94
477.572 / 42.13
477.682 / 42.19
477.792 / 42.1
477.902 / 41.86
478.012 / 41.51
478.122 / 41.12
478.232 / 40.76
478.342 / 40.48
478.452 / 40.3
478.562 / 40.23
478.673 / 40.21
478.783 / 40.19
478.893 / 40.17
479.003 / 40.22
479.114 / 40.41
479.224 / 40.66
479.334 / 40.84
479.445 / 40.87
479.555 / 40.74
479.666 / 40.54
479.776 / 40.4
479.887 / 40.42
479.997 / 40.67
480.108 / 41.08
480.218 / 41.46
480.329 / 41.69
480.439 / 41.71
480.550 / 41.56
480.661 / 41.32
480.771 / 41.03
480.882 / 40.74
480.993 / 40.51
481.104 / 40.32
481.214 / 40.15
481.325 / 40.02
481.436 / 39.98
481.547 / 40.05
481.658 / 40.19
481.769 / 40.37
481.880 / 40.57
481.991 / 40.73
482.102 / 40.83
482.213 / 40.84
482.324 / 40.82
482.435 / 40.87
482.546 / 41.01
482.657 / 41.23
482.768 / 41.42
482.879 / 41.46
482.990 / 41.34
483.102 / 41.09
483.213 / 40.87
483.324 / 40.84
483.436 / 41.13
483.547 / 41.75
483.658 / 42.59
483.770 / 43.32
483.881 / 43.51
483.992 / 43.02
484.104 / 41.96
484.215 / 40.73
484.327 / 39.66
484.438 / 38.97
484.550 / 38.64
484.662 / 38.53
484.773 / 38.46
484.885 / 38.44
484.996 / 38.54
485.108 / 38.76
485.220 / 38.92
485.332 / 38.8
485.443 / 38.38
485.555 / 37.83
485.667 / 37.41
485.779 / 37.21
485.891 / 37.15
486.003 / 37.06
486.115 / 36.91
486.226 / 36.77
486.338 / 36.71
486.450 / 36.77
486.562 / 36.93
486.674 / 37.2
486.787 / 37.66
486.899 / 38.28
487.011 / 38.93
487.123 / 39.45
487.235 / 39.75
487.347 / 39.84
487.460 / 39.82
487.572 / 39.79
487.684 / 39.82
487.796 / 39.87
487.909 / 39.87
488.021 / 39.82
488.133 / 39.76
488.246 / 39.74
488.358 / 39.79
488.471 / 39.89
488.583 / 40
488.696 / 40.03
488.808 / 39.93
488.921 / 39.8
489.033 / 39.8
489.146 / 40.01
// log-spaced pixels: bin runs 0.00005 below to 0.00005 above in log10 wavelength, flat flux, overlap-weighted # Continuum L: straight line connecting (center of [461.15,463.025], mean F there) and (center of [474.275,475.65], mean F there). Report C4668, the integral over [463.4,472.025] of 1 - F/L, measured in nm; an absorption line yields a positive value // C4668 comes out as 0.430 nm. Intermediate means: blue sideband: 40.3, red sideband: 40.2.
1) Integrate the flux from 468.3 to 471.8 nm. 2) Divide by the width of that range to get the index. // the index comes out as 38.2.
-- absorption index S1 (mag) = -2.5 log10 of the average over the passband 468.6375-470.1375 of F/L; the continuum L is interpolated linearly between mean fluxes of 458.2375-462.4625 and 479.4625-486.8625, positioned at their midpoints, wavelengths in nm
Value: 0.04 mag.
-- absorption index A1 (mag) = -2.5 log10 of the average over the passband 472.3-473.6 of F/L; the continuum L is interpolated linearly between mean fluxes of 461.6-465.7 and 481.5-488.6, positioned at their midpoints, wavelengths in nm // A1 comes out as 0.01 mag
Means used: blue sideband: 39.4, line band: 39.1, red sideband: 39.7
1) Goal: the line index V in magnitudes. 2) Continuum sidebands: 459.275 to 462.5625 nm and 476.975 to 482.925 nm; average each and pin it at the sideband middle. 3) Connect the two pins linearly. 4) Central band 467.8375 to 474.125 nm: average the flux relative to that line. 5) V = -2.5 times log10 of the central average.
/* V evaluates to 0.046 mag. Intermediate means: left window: 39.5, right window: 40.8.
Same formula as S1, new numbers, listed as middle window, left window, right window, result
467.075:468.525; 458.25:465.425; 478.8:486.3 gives 0.040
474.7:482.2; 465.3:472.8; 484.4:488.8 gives -0.052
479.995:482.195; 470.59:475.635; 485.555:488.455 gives -0.052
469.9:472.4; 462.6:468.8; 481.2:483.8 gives 0.015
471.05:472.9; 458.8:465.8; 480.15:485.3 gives 0.012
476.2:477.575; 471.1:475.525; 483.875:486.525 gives -0.018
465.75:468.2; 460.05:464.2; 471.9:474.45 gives 0.049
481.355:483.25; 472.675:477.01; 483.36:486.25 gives -0.038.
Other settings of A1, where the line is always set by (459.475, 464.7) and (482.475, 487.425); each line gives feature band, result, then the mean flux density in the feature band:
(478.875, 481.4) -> -0.04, 40.8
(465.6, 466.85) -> 0.04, 38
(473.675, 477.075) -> 0.00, 39.5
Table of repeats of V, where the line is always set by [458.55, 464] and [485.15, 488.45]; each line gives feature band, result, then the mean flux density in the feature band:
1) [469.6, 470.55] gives 0.045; 37.6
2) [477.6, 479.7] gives -0.054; 40.8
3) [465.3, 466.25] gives 0.015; 38.9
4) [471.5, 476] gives -0.010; 39.4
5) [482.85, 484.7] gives -0.068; 41.1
